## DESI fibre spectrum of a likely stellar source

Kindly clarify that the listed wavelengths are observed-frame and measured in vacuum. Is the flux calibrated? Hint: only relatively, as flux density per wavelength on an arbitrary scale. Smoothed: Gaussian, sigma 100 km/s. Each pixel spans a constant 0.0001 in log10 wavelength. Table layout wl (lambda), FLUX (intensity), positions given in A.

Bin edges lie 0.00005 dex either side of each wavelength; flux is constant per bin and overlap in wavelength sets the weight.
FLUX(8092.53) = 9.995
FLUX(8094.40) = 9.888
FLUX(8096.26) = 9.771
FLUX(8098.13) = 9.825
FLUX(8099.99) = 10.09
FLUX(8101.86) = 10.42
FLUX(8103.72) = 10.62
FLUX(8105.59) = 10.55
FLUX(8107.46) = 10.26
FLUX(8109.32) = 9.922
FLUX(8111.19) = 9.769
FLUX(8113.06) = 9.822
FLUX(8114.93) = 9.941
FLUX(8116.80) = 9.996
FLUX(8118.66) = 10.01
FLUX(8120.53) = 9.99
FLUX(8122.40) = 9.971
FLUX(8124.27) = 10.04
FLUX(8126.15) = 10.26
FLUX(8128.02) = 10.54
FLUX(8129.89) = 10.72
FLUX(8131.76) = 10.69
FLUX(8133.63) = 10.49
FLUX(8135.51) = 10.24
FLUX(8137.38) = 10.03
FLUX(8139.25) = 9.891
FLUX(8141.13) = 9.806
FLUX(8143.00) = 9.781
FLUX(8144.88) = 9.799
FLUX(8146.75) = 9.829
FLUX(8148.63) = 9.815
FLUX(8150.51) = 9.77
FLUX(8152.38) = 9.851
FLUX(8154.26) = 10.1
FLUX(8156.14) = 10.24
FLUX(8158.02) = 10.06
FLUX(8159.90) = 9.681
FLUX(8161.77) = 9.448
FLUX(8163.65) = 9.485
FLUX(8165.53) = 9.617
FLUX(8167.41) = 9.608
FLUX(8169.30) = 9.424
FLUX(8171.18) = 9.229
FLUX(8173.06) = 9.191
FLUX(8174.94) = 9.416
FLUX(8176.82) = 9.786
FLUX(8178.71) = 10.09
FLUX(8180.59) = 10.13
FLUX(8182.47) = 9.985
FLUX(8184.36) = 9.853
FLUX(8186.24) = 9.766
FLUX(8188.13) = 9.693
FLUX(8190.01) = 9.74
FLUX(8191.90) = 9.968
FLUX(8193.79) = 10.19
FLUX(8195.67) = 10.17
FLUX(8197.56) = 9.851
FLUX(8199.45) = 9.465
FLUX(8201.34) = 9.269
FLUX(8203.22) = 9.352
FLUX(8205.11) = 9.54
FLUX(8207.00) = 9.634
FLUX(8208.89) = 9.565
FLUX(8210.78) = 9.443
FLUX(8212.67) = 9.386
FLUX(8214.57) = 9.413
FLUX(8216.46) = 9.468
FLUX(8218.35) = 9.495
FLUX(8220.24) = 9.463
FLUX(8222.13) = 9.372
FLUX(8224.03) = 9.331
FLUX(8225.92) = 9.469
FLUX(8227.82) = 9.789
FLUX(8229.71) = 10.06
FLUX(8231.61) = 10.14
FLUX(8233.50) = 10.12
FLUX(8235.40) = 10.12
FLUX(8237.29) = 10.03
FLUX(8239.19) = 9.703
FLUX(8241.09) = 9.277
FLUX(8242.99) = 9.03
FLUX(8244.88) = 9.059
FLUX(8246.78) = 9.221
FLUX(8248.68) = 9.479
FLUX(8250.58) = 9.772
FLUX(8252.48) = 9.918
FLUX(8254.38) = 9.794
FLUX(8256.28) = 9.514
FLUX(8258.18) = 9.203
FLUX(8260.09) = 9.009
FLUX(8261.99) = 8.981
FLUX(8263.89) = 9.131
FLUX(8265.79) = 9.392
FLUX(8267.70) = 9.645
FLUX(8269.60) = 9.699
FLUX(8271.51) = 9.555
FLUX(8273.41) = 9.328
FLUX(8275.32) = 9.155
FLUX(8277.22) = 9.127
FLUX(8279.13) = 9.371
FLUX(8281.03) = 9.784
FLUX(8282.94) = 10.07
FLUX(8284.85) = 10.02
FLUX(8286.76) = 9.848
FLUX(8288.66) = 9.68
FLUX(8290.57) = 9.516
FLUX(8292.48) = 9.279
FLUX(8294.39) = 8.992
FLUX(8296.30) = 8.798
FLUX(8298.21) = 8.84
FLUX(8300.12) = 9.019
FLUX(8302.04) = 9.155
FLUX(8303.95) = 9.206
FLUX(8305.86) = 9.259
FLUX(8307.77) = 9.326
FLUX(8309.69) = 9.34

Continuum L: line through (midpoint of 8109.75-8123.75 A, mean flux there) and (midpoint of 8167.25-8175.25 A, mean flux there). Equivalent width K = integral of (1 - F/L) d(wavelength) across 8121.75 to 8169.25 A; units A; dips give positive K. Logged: -1.8 A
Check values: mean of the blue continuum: 9.93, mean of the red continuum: 9.34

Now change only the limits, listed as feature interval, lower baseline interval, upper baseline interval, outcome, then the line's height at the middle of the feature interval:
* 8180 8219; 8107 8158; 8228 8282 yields 0.34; 9.77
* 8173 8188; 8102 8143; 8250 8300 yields 0.12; 9.89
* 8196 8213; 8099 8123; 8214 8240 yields 0.46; 9.79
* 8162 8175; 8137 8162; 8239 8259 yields 0.49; 9.79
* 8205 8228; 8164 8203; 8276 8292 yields 0.51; 9.69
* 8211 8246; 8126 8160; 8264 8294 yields 0.55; 9.75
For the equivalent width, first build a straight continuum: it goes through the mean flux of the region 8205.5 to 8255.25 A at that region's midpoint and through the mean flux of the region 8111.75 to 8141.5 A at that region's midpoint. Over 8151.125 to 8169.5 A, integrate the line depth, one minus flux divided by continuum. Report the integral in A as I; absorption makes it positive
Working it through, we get 0.4 A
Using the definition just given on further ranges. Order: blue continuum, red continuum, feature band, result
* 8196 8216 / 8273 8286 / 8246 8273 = 0.28 A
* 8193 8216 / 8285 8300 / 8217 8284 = -0.60 A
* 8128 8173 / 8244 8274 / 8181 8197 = -0.33 A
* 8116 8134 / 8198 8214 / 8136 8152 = 0.37 A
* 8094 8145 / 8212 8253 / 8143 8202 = 0.66 A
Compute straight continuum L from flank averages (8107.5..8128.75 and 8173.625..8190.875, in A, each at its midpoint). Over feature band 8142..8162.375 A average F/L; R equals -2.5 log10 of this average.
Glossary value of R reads 0.01 mag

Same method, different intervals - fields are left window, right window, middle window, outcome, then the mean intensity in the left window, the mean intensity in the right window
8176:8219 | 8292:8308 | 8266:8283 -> -0.029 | 9.71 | 9.08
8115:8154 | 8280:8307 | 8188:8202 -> 0.001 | 10.1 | 9.39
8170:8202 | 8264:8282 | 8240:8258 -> 0.009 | 9.75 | 9.44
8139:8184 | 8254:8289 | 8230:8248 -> -0.010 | 9.75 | 9.48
